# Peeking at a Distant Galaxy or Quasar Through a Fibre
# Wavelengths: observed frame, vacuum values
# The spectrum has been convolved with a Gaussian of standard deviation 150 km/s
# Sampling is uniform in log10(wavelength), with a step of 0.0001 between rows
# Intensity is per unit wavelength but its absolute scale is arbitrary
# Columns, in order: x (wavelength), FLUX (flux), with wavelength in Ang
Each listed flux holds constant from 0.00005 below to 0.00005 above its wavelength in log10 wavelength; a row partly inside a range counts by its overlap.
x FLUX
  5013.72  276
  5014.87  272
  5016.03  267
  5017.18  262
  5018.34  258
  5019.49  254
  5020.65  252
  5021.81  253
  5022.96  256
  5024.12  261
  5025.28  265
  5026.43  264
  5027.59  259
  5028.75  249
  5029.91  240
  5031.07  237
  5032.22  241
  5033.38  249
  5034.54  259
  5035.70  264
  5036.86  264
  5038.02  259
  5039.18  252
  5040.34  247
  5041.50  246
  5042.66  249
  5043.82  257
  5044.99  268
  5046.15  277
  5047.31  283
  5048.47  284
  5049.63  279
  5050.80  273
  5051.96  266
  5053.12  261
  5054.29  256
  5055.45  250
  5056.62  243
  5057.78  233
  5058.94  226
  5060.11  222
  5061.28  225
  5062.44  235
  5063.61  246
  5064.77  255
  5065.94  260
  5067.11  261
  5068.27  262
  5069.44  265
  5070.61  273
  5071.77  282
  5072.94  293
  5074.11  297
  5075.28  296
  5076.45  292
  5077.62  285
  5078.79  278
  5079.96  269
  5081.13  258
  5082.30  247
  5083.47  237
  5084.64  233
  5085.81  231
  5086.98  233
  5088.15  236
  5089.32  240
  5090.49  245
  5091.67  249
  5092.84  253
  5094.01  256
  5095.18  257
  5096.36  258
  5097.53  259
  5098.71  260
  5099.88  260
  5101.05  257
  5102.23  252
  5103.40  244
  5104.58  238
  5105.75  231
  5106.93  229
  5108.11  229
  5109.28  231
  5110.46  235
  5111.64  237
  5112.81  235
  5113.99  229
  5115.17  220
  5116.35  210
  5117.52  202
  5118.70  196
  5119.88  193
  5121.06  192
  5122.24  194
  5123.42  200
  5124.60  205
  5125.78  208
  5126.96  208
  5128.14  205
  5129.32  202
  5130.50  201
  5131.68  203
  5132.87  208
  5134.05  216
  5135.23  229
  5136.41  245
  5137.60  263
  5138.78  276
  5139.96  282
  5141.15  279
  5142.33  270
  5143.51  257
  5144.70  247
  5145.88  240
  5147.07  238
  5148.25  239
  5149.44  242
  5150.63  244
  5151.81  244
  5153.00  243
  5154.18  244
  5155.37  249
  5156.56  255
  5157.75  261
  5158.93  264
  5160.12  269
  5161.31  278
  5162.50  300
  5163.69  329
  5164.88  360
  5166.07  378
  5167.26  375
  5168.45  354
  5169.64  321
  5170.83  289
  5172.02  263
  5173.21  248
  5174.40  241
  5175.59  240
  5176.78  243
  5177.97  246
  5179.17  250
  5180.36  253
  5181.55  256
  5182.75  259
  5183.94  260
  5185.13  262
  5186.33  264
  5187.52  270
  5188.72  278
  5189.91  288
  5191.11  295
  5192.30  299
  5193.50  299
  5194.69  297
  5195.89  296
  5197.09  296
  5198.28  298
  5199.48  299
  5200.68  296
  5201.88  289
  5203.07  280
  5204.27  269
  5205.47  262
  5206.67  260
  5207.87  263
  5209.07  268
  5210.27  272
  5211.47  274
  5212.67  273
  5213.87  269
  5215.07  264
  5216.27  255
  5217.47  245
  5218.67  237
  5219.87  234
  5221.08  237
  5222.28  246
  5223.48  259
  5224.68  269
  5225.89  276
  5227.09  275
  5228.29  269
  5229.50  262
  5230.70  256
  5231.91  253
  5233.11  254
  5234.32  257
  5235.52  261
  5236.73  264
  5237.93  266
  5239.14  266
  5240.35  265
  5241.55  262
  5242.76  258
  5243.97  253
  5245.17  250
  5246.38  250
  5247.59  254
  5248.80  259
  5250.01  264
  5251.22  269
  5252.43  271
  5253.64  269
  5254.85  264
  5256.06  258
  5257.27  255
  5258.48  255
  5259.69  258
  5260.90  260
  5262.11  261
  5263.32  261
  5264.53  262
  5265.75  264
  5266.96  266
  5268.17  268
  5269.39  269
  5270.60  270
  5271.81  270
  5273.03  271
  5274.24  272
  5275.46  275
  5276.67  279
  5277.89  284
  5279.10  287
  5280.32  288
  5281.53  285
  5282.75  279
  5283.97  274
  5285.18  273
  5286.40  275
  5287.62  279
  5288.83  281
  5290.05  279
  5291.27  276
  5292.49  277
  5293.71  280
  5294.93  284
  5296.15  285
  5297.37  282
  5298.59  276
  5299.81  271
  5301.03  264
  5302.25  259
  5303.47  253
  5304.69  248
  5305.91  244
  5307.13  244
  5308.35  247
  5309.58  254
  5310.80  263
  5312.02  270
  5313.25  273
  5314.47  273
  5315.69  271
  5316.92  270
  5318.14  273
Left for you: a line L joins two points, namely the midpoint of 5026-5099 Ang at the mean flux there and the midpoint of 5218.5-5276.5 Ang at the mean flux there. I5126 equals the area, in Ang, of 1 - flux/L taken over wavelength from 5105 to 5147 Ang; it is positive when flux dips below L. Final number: 5.24 Ang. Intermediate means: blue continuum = 257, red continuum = 261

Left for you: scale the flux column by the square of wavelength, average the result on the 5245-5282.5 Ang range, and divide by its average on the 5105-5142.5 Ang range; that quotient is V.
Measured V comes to 1.26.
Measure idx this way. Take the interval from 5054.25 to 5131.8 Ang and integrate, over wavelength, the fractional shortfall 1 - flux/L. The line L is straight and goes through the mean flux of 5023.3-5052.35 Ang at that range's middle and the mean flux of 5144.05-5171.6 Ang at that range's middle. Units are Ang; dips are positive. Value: 8.3 Ang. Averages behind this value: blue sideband 260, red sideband 281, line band 240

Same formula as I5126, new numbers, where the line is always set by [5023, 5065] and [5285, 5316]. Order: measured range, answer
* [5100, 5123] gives 2.97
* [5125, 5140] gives 2.01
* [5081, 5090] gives 0.63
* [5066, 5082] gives -1.31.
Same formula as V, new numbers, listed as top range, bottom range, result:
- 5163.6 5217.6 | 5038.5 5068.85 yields 1.17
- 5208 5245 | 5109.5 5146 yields 1.20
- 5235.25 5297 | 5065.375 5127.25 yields 1.18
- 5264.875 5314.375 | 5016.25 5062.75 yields 1.17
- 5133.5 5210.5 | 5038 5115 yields 1.12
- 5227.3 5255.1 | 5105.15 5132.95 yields 1.29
